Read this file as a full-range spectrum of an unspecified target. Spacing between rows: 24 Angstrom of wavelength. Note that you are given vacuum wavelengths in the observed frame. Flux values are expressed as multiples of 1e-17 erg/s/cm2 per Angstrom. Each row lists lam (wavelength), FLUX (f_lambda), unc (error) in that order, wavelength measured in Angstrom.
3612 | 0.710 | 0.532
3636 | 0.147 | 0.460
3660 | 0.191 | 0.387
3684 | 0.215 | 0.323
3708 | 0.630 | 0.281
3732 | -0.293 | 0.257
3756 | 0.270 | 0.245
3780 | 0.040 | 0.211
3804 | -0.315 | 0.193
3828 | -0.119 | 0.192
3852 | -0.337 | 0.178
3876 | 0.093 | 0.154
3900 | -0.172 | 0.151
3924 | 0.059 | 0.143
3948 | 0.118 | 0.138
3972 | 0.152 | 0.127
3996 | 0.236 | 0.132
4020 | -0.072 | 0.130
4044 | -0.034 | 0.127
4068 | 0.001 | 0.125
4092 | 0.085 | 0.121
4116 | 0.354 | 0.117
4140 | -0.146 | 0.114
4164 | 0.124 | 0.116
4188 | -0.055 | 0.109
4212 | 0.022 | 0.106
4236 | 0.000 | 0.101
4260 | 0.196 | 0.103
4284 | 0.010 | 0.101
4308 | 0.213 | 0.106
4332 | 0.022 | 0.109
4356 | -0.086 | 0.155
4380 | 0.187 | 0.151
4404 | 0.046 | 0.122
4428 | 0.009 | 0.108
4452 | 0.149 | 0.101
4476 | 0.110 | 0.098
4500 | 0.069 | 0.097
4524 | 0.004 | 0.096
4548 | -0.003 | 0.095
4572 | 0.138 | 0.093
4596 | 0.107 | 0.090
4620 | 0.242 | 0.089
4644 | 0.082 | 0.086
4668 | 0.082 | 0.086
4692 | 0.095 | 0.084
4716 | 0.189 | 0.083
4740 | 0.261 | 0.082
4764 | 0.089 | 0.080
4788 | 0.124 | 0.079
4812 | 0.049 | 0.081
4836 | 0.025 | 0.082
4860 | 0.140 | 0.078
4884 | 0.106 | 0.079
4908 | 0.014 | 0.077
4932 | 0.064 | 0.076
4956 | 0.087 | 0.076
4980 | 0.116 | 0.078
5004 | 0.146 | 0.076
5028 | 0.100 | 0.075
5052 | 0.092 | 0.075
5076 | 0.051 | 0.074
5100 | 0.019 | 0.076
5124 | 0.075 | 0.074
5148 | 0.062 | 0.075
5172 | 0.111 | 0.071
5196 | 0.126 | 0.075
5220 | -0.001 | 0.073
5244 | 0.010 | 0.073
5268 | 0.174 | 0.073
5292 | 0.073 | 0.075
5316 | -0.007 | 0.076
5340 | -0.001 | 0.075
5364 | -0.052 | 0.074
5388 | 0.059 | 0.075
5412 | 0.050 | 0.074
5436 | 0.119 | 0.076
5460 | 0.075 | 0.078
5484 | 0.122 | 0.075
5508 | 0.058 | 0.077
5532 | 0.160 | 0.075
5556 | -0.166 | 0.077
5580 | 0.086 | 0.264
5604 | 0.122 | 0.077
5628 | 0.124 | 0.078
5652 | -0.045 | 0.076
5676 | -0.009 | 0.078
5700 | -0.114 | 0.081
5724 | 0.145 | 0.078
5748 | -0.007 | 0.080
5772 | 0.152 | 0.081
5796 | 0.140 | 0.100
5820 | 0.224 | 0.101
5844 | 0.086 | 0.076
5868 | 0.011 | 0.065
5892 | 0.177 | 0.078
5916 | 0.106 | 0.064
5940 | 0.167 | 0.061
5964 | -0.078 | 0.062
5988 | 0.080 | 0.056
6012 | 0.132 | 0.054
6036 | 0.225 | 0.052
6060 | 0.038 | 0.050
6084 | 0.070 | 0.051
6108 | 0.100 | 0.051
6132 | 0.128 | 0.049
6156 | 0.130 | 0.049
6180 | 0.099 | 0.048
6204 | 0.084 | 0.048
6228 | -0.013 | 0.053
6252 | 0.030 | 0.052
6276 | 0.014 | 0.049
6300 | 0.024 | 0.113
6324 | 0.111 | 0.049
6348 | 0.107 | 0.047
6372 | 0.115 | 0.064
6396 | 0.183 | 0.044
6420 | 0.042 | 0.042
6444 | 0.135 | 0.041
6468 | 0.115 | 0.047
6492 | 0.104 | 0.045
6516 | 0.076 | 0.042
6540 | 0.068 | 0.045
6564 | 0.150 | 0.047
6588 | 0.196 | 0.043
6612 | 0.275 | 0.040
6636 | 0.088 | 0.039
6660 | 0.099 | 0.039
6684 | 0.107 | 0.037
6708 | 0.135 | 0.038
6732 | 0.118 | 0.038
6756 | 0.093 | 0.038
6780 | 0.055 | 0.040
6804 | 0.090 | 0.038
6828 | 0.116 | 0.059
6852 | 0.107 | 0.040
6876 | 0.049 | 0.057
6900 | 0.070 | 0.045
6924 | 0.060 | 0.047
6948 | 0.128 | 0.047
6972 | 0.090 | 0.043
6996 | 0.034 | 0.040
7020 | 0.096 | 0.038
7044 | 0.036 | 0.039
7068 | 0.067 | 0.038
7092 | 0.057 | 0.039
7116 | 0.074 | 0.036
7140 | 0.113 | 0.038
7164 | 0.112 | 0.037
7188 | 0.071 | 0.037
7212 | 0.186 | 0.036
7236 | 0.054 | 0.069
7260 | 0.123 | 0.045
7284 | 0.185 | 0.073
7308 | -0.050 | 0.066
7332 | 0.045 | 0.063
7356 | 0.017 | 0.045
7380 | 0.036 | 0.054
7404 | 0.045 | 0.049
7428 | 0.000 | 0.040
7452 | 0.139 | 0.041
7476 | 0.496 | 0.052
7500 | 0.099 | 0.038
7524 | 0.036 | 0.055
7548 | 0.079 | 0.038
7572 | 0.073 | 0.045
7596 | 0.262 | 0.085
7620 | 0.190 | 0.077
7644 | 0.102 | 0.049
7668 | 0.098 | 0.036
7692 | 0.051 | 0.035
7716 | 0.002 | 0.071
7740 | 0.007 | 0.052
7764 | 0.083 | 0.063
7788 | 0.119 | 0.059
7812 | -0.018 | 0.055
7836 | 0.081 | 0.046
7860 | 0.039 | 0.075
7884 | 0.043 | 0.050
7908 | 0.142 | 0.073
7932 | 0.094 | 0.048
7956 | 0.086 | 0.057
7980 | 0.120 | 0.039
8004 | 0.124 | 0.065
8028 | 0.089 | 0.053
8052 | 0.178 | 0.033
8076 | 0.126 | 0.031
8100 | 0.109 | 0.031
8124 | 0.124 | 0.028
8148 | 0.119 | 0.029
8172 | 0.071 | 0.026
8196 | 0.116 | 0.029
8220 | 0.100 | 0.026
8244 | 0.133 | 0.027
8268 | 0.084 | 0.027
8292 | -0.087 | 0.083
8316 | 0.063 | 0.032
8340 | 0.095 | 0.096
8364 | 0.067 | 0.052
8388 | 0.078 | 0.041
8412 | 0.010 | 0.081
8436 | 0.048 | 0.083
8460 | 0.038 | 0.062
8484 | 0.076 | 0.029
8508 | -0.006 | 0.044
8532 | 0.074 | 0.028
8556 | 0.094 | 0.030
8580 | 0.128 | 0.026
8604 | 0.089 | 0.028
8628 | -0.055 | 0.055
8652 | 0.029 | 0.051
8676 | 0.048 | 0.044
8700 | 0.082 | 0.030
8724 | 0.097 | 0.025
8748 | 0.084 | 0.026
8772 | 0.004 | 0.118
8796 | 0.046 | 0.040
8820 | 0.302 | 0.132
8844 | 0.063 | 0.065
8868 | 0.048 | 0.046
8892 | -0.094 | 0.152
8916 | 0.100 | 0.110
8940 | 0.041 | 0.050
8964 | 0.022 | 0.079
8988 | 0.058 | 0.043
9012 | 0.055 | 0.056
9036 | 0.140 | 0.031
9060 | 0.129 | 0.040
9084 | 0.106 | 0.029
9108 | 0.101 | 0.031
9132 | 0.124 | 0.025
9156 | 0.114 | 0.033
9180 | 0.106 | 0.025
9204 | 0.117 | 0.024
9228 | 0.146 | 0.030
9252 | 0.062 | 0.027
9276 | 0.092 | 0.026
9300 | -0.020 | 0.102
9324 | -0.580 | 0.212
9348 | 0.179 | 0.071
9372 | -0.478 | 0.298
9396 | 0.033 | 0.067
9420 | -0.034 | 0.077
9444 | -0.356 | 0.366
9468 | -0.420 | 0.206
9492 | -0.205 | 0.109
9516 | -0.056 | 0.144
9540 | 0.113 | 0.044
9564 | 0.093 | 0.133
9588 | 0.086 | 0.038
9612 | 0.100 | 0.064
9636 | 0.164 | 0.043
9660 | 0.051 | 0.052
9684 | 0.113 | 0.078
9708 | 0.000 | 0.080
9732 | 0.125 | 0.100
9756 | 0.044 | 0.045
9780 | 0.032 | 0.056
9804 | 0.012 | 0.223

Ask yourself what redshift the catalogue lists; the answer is 1.00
